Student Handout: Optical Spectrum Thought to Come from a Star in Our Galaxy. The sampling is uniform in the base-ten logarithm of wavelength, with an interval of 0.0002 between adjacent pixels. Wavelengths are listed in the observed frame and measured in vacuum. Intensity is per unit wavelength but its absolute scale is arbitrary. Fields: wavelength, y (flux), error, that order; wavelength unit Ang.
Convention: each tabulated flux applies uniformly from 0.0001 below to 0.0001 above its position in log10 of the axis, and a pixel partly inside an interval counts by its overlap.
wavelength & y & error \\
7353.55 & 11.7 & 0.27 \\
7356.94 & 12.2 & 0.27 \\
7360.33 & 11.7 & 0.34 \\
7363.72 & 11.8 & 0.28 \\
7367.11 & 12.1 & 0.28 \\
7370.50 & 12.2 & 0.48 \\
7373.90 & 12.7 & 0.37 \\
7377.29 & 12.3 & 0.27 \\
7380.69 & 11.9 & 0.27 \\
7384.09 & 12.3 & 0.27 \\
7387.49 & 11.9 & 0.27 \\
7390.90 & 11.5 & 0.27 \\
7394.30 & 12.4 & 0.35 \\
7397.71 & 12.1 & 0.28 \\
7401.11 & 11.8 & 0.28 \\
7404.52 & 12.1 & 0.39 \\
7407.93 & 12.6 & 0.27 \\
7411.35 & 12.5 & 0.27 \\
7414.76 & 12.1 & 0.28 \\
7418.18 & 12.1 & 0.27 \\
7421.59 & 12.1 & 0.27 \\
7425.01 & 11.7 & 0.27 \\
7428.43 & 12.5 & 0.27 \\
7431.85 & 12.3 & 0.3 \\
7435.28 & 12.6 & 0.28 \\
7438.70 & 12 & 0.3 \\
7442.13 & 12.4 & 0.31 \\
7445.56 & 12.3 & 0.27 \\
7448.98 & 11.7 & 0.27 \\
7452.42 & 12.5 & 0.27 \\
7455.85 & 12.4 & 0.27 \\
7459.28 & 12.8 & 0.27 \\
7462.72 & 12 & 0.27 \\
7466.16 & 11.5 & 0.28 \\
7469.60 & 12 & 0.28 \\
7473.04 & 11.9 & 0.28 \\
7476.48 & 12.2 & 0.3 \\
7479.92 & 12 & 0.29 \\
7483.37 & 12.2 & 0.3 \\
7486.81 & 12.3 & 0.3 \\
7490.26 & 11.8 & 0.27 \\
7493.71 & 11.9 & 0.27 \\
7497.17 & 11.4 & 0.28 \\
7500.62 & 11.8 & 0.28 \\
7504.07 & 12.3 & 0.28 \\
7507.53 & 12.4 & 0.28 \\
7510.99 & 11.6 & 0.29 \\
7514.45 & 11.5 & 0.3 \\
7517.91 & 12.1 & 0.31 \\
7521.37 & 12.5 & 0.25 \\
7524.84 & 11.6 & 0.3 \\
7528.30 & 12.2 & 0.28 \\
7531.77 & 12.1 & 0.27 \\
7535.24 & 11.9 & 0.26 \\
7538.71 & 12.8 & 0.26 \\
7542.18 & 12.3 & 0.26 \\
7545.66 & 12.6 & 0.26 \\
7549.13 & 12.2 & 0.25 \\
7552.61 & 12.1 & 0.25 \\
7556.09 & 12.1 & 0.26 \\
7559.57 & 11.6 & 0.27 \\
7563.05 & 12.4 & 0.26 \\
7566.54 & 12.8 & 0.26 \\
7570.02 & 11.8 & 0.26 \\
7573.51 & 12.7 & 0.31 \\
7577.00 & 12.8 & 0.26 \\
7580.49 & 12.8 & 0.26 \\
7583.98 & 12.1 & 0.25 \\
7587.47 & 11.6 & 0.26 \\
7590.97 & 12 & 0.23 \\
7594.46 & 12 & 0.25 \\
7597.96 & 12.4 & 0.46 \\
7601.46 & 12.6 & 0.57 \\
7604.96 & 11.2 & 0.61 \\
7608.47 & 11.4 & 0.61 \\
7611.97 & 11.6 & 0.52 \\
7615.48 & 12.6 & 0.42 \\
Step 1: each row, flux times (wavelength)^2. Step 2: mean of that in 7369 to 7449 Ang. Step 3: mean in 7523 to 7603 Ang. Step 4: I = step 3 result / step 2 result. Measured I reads 1.0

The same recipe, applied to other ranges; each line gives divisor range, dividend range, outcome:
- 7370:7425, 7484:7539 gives 1.02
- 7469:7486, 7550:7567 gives 1.03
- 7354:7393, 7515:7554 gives 1.06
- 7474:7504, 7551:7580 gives 1.05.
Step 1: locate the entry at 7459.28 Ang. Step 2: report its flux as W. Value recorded 12.8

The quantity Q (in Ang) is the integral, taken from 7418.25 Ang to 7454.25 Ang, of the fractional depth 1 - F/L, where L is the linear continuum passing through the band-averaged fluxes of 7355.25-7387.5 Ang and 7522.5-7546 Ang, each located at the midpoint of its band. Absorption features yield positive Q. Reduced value -0.2 Ang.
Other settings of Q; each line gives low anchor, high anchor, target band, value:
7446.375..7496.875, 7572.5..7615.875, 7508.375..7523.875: 0.2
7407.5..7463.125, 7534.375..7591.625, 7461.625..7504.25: 1.2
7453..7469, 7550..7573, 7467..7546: 0.8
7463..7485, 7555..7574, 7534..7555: -0.3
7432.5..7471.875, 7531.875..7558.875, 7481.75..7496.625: 0.3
